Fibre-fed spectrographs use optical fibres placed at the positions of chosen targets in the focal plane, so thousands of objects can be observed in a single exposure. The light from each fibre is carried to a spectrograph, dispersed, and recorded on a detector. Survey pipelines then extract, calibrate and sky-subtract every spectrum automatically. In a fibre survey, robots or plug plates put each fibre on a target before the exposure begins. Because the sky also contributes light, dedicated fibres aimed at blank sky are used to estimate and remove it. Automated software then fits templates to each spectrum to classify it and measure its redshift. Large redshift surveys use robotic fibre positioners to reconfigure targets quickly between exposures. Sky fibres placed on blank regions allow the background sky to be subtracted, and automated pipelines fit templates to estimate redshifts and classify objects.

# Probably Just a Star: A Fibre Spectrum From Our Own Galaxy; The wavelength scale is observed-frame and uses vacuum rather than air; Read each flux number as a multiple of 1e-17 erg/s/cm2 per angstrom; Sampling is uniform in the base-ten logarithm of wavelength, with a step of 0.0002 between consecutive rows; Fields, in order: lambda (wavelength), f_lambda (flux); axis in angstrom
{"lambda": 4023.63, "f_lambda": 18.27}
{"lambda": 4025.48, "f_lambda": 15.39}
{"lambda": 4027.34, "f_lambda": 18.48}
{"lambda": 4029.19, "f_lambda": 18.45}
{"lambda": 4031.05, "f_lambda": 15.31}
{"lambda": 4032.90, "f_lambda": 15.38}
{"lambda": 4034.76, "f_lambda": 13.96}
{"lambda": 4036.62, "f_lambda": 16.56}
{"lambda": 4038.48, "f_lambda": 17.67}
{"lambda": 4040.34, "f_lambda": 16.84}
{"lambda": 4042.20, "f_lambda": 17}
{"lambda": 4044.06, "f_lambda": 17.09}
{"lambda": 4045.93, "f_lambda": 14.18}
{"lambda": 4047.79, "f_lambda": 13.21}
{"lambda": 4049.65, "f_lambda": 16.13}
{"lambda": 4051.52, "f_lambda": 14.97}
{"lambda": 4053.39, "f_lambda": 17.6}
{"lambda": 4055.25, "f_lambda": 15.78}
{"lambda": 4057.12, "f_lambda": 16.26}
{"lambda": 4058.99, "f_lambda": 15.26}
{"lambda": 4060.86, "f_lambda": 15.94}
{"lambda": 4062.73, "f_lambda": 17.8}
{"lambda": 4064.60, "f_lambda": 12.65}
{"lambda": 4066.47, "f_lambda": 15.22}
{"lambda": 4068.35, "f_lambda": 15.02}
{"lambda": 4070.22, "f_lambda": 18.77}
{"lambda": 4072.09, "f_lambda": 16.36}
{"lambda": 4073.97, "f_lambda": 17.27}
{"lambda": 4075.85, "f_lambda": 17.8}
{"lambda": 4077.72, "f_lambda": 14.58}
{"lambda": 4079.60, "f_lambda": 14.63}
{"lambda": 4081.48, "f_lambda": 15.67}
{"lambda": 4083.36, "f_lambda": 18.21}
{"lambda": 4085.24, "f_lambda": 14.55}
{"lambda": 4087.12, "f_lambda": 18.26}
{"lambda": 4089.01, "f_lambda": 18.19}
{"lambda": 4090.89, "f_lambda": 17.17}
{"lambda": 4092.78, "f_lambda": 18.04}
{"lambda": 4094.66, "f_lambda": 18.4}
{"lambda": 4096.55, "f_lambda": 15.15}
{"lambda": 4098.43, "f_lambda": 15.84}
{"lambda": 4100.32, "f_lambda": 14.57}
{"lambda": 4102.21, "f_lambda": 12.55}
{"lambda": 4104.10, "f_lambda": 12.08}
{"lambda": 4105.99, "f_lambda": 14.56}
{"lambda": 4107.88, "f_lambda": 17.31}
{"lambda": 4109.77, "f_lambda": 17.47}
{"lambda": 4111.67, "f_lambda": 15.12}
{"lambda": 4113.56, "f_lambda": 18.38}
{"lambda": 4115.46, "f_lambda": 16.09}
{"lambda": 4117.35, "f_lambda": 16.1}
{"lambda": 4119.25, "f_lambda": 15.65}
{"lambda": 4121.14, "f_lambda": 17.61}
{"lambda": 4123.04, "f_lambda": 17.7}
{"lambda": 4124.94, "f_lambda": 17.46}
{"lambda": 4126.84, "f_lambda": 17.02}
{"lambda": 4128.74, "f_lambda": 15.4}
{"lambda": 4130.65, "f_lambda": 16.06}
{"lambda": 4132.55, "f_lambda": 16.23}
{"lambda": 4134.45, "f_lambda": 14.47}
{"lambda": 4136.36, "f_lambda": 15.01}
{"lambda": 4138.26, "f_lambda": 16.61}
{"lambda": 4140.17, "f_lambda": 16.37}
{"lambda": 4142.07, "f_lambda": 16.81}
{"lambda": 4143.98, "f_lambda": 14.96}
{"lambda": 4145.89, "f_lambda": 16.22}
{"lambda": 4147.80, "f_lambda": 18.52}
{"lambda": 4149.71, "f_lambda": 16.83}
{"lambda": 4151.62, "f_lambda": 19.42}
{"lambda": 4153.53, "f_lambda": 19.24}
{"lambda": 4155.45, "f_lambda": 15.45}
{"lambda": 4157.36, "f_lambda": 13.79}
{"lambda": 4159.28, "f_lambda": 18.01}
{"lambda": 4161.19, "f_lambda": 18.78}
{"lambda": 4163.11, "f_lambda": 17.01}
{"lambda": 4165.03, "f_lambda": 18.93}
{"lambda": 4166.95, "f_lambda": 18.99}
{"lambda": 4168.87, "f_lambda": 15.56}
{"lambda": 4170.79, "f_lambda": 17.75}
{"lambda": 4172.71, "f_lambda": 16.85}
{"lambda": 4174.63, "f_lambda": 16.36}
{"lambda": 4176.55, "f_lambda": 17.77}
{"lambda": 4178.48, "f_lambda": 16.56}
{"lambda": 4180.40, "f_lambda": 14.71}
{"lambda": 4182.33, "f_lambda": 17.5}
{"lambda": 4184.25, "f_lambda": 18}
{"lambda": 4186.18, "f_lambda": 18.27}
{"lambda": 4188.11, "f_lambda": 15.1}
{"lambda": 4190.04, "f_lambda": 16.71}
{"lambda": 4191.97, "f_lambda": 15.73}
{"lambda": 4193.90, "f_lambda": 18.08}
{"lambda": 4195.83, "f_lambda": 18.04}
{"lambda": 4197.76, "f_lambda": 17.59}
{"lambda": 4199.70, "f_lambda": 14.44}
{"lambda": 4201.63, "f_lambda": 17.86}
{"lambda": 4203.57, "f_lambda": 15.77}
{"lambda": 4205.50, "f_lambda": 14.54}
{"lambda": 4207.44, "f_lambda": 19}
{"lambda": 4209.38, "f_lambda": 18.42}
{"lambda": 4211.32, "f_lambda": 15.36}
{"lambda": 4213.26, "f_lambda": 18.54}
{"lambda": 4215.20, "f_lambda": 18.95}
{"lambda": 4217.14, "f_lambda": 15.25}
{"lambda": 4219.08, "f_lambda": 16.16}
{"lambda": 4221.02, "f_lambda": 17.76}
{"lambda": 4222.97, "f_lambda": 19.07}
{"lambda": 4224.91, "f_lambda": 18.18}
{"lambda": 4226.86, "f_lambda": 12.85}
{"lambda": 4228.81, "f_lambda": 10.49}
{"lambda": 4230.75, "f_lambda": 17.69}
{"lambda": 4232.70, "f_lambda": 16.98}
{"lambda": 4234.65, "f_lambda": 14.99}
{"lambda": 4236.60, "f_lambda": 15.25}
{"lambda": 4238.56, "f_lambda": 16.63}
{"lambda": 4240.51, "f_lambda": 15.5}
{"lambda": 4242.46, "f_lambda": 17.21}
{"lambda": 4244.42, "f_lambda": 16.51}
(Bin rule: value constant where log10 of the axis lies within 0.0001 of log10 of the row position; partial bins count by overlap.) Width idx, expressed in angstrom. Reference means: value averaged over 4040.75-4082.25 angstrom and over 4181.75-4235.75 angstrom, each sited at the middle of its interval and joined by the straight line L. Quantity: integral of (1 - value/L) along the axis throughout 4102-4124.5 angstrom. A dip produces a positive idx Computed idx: 0.19 angstrom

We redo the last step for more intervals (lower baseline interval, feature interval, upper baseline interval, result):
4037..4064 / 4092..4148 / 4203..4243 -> 0.4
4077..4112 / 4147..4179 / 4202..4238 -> -2.4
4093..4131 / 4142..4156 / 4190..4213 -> -0.7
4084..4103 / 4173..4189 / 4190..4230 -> -0.2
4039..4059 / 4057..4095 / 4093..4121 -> -1.4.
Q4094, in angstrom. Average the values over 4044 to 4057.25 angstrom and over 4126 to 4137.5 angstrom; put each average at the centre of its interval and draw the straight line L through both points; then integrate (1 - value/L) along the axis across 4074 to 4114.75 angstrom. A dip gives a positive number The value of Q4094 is -1.38 angstrom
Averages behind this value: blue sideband 15.5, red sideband 15.7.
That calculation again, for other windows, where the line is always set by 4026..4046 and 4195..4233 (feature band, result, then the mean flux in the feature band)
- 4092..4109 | 1.2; 15.4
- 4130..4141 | 0.5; 15.8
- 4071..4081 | 0.2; 16.2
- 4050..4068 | 0.9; 15.7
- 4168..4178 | -0.1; 16.9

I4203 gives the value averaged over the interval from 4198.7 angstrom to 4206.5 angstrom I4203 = 15.7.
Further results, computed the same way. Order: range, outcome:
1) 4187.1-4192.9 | 15.9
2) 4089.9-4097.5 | 17.2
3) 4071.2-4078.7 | 16.5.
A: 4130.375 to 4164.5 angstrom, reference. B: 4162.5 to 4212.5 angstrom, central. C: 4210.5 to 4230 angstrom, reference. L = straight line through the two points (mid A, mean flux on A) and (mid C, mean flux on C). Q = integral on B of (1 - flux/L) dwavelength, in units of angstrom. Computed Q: -1.5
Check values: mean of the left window 16.7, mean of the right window 16.3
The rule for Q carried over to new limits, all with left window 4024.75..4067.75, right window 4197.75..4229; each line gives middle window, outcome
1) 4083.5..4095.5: -1.0 angstrom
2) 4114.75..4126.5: -0.4 angstrom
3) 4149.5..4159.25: -0.4 angstrom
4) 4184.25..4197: -0.4 angstrom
